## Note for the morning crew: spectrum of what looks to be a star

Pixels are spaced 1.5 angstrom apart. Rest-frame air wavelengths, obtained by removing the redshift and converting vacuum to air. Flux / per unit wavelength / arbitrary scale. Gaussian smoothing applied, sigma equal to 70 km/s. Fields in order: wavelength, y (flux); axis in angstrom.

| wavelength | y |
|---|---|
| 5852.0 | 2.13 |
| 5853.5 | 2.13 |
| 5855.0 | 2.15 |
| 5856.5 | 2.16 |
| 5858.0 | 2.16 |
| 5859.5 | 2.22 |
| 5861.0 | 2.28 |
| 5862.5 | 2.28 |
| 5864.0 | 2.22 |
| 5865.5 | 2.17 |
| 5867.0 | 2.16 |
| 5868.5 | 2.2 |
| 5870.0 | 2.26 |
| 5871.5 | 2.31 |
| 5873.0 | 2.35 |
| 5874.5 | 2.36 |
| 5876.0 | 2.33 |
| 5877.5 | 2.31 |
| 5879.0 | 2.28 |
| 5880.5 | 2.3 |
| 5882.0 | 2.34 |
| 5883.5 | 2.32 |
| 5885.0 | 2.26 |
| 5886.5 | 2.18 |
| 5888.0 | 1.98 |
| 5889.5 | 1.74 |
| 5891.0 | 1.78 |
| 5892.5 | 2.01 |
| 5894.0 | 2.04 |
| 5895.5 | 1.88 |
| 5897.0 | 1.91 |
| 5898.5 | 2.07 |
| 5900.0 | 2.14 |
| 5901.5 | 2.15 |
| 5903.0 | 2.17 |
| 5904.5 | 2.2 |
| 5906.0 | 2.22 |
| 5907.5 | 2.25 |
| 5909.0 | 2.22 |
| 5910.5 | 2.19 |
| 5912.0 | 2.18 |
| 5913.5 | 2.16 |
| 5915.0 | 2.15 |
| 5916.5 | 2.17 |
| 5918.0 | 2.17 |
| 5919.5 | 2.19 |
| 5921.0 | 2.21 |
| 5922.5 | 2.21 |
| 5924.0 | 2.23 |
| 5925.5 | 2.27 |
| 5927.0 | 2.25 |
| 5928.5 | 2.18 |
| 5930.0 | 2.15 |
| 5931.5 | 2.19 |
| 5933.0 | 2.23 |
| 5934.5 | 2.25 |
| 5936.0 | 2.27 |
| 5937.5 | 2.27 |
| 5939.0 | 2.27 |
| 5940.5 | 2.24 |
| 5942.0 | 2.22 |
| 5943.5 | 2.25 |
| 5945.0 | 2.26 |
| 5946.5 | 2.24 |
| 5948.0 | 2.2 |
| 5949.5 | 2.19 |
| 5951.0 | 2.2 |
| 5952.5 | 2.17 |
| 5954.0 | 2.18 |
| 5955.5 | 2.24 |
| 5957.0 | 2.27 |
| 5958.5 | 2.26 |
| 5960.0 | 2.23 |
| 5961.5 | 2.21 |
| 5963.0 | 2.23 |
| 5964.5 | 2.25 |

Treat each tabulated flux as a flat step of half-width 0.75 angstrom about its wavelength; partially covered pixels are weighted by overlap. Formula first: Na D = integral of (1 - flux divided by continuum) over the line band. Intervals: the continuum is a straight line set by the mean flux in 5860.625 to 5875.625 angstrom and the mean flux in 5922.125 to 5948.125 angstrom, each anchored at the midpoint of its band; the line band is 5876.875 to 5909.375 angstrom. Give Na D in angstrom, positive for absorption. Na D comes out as 1.8 angstrom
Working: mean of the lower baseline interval 2.26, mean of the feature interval 2.12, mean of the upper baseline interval 2.23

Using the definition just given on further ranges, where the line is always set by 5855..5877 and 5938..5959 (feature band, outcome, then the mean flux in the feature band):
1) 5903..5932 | 0.46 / 2.2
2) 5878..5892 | 0.68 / 2.13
